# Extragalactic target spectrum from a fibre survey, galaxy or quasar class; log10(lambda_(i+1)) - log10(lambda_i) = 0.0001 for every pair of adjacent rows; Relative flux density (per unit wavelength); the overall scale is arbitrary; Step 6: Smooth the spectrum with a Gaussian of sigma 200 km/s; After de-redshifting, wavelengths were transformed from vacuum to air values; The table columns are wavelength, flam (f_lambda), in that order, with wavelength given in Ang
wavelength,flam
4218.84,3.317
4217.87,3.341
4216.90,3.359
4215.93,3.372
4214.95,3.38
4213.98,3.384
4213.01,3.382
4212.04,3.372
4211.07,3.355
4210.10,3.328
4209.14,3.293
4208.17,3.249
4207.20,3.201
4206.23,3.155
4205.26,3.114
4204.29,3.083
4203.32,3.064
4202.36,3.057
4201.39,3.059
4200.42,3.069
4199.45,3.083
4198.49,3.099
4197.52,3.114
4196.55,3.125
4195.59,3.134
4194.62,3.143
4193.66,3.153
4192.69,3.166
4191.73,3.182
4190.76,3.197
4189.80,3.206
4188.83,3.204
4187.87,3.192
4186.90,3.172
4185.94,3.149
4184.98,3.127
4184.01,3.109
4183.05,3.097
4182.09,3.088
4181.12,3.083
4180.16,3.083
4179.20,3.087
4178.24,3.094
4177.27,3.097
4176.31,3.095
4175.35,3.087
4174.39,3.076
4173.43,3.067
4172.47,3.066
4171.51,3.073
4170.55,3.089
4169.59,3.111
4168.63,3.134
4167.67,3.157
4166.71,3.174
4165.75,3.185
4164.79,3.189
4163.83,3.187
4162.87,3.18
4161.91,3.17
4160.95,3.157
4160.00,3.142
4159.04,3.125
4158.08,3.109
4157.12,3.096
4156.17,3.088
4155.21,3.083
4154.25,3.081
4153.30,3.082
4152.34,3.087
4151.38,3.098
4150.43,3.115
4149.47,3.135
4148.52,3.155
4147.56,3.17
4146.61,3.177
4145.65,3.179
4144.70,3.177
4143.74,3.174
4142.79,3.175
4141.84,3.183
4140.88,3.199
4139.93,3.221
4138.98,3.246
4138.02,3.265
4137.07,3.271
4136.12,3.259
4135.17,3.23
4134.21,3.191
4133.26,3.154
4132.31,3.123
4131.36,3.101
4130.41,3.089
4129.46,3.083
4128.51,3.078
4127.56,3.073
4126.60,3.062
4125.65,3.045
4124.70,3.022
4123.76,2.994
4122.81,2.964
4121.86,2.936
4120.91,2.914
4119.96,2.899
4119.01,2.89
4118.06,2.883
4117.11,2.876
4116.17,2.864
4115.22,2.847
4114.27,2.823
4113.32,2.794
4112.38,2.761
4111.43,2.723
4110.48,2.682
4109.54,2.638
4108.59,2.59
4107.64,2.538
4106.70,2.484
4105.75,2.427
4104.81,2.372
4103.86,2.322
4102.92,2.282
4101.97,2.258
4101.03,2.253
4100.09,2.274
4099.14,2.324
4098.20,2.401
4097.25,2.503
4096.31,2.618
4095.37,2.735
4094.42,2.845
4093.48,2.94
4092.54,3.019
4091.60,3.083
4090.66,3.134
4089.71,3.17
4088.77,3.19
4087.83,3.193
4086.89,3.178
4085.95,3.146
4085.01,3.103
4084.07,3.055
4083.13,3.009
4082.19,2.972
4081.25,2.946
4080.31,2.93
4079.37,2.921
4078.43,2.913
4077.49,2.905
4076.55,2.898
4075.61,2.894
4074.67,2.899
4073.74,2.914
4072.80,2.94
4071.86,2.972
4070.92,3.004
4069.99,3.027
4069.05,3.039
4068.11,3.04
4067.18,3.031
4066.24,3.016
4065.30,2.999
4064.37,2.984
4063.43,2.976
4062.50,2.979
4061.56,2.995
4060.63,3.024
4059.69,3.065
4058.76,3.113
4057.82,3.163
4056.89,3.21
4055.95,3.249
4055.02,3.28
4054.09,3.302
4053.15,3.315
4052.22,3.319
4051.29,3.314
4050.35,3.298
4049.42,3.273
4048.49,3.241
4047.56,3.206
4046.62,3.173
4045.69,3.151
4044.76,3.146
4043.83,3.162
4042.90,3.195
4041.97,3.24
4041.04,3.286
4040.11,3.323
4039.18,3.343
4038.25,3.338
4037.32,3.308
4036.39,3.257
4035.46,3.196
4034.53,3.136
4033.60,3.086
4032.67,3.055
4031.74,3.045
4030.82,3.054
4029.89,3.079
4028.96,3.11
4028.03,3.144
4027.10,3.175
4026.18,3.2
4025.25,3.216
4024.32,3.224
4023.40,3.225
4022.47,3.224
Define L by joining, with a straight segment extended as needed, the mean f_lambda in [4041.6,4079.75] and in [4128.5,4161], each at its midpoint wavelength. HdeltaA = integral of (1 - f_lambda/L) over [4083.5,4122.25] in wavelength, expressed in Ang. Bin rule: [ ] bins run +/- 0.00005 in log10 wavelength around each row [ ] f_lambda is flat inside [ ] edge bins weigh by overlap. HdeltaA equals 4.56 Ang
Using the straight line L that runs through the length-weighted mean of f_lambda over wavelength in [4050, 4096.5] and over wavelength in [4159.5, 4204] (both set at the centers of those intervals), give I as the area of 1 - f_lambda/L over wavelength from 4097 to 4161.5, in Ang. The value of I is 3.32 Ang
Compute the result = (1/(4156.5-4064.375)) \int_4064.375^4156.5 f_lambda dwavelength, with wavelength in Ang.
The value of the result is 2.94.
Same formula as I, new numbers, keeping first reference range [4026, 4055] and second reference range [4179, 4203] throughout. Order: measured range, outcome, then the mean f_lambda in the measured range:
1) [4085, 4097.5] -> 0.7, 3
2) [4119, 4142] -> 0.4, 3.1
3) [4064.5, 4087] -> 1.4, 2.99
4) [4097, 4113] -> 3.6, 2.46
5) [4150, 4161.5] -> 0.2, 3.11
